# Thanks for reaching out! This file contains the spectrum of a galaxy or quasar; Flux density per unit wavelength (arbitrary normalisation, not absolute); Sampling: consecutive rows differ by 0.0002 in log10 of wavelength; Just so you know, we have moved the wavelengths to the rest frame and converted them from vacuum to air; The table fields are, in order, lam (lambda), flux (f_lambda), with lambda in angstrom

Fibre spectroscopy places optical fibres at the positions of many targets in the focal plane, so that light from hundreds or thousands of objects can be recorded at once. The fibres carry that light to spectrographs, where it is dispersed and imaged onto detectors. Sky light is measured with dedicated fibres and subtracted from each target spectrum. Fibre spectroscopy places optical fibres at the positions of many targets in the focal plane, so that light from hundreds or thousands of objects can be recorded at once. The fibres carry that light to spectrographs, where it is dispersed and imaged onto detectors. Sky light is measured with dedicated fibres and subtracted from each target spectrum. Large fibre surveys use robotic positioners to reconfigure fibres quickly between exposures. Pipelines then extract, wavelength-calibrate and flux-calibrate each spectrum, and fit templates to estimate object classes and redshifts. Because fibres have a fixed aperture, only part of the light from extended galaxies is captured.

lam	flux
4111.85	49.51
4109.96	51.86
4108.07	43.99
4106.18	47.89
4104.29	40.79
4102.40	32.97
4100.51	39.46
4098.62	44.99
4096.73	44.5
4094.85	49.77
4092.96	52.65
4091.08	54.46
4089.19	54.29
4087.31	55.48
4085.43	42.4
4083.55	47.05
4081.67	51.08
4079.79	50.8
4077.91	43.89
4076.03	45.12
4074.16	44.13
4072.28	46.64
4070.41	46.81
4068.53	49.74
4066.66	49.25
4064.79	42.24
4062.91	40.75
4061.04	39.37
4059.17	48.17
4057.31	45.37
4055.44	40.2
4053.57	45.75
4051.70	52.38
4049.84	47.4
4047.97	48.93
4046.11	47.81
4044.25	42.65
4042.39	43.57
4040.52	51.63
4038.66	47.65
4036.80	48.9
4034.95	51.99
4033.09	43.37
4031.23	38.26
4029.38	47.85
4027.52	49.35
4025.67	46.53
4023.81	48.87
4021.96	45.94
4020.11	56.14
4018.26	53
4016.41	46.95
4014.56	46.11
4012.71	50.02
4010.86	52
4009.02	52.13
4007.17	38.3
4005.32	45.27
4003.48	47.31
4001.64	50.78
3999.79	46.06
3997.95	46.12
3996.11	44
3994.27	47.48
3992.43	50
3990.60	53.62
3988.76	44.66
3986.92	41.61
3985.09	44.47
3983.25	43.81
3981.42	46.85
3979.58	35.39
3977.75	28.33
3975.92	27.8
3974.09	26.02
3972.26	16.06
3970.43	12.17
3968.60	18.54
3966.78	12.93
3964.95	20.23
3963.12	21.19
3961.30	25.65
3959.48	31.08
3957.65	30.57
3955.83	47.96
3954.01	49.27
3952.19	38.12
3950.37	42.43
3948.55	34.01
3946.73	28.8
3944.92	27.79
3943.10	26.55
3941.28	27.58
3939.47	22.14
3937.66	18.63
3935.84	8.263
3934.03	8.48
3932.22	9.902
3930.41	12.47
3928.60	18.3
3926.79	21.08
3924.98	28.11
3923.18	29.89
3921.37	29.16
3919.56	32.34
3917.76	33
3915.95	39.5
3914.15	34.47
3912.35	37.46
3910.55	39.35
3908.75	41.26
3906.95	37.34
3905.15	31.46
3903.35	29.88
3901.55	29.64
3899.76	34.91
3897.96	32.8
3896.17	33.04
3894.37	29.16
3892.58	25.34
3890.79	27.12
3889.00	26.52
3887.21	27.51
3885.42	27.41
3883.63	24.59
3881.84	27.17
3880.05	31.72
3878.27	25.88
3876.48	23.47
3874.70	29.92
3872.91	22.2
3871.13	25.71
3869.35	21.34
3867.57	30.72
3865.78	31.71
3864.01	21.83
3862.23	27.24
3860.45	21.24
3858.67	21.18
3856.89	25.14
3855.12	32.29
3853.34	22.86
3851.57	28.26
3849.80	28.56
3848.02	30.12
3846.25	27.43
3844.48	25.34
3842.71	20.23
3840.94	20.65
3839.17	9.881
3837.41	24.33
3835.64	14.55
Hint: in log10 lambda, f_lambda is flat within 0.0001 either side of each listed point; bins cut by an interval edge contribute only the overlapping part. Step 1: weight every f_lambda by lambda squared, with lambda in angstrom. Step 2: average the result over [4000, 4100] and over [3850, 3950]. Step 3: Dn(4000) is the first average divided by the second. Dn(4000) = 1.88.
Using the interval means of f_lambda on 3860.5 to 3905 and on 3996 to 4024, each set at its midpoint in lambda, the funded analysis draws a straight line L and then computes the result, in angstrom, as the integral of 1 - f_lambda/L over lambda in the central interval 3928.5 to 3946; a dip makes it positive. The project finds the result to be 8.9 angstrom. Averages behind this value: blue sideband 27.7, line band 18.1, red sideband 48.2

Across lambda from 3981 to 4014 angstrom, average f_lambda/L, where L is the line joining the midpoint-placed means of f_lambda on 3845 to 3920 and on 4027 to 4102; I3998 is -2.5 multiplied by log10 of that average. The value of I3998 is -0.16 mag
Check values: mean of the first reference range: 29.3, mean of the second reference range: 46.8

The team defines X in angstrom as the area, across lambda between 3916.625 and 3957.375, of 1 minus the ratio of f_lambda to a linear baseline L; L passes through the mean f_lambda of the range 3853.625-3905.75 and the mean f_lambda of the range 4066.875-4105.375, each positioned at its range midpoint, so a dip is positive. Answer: 7.2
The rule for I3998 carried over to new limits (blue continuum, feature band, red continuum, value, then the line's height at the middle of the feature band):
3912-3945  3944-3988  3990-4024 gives 0.13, 35.7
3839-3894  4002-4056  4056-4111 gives -0.16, 41.2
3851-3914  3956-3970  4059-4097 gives 0.46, 36.5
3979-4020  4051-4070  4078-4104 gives 0.05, 47.2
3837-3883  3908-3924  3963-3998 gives -0.20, 29.4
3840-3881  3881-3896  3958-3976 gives -0.11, 24.6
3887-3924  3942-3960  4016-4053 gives 0.07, 38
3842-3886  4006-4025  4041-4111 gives -0.20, 40.6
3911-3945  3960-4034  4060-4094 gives -0.13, 35.2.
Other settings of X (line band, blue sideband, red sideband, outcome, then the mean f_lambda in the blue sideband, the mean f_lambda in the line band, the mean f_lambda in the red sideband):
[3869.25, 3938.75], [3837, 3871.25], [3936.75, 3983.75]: -1.7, 24.8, 27.4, 29.1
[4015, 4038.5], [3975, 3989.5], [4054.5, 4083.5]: -3.1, 39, 48.1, 45.6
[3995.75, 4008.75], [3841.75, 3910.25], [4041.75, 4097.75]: -1.7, 28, 45.8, 47.1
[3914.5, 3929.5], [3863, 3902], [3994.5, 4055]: 1.8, 27.7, 29.1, 47.5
